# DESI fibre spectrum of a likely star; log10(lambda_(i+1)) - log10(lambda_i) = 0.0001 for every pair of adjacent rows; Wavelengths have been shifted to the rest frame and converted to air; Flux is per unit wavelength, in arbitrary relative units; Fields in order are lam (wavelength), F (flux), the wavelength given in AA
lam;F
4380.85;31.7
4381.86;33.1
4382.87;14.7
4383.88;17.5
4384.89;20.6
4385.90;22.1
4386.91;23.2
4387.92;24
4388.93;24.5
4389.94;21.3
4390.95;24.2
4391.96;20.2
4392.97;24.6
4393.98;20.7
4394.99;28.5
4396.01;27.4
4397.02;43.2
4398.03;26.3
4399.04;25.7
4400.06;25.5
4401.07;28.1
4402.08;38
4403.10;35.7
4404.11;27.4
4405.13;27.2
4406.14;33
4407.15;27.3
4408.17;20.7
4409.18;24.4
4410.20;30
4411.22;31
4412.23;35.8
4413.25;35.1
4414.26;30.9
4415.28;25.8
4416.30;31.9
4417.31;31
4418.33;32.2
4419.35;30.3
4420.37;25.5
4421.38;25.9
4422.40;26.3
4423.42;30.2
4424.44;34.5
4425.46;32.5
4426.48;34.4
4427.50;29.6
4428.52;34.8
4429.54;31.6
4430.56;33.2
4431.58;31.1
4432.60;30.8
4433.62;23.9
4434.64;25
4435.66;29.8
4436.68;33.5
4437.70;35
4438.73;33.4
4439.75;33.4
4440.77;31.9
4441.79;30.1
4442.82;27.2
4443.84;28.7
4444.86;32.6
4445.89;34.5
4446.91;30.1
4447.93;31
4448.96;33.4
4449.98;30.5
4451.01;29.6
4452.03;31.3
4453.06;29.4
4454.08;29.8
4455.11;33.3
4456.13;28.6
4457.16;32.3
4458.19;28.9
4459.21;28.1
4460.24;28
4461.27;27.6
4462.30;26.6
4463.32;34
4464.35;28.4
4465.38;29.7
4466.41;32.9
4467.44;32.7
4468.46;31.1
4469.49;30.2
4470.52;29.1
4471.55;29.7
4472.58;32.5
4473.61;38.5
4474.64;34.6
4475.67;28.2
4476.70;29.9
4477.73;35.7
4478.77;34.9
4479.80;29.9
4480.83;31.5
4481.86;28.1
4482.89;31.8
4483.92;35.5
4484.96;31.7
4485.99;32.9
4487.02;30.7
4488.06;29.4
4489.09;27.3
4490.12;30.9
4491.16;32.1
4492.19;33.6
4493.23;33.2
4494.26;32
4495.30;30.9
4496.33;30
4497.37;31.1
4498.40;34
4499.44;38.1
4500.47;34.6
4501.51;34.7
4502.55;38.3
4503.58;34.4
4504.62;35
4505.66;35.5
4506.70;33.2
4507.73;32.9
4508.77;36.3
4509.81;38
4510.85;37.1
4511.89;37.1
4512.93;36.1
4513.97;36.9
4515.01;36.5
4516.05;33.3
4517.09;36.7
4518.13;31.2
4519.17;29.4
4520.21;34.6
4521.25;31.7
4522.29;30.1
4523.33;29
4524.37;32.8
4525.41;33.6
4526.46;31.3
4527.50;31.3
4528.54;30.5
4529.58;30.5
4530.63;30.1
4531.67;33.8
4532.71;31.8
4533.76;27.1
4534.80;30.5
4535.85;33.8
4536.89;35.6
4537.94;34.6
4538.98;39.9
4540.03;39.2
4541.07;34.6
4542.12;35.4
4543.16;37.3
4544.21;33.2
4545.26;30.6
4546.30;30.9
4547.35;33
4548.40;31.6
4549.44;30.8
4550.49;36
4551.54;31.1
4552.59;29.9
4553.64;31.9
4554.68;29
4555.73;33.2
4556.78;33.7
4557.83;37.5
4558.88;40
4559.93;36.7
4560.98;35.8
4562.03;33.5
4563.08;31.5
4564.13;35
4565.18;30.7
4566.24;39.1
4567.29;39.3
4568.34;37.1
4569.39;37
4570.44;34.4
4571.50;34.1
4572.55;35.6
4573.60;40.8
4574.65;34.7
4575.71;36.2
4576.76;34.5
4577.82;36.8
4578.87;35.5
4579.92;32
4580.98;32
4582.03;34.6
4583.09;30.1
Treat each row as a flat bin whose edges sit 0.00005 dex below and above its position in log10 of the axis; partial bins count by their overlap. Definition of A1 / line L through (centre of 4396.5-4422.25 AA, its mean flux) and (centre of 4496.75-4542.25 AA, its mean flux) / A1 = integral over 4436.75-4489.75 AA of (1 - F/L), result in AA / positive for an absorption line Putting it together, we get 1.2 AA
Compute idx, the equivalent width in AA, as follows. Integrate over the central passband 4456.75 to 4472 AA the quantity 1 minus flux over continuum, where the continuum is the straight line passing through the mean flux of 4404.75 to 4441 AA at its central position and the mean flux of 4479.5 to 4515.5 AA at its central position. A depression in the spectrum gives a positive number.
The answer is 1.0 AA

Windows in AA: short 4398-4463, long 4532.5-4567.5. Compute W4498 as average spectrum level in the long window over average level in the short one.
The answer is 1.12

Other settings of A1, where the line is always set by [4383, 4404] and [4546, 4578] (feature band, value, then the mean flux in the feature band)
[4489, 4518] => -2.6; 34.3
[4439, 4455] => -1.3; 31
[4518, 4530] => 0.5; 31.4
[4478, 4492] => -0.4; 31.4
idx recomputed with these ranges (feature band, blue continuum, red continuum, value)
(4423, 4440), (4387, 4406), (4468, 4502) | -1.3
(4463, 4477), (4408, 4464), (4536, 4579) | 0.1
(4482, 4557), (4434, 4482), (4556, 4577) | 1.3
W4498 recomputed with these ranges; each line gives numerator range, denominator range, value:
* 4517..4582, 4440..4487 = 1.09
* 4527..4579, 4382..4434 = 1.21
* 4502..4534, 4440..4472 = 1.10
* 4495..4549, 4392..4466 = 1.12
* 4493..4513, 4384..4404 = 1.31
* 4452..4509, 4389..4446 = 1.08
